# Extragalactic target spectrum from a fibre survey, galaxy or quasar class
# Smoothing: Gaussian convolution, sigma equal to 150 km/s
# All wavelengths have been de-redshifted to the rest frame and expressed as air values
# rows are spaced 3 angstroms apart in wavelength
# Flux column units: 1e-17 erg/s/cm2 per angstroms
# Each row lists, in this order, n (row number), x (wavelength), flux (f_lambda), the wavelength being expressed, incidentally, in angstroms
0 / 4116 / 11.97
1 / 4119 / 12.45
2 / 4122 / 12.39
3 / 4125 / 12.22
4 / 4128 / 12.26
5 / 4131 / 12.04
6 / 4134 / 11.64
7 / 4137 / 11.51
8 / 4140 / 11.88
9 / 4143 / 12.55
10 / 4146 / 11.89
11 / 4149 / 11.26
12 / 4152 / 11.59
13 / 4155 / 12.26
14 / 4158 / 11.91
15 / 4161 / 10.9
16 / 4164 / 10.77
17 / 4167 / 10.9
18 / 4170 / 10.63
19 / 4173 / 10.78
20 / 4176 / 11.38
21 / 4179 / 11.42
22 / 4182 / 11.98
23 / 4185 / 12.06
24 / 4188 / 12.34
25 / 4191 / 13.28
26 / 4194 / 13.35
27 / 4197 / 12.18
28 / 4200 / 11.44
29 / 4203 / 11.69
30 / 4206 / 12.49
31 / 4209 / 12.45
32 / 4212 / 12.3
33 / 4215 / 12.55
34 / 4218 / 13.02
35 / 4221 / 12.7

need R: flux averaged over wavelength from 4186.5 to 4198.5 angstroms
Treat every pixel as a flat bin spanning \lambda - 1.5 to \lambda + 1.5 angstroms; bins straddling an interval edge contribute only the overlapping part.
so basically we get 12.8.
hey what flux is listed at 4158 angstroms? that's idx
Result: 11.91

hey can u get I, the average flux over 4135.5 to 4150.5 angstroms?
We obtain 11.8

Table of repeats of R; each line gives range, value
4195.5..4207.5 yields 12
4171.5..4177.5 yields 11.1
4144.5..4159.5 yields 11.8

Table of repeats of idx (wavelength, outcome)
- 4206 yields 12.49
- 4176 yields 11.38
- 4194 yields 13.35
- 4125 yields 12.22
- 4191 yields 13.28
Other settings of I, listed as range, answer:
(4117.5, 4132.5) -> 12.3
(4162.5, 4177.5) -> 10.9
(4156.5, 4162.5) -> 11.4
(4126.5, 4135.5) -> 12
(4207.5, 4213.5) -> 12.4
